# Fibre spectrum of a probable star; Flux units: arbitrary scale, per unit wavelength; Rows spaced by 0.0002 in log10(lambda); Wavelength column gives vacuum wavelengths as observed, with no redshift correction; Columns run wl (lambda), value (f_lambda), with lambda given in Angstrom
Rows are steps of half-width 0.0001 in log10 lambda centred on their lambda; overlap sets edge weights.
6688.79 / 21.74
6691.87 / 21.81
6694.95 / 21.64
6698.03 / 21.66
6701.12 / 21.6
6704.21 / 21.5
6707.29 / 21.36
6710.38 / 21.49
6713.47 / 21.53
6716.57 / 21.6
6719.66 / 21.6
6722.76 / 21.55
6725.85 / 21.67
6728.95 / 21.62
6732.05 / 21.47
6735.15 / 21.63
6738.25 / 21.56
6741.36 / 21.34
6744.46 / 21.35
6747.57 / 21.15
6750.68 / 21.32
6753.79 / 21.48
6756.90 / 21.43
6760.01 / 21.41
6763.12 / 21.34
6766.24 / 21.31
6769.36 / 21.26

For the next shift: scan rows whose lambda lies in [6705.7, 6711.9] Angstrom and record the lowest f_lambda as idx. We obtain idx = 21.36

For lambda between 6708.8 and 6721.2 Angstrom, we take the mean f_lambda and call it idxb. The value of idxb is 21.5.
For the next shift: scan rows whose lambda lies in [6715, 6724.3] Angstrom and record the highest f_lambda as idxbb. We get 21.6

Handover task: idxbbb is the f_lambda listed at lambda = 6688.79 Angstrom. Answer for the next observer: 21.74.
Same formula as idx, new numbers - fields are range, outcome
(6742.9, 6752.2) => 21.15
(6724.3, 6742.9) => 21.34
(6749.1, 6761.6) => 21.32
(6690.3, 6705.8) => 21.5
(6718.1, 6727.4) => 21.55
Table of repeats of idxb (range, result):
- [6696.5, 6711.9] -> 21.5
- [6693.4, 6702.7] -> 21.6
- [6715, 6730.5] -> 21.6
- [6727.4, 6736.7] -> 21.6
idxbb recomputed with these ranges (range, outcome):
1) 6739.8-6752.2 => 21.35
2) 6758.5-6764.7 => 21.41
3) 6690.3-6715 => 21.81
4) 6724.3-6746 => 21.67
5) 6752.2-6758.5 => 21.48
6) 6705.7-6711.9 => 21.49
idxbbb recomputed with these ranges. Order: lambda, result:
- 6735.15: 21.63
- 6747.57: 21.15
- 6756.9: 21.43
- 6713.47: 21.53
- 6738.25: 21.56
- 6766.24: 21.31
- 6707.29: 21.36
